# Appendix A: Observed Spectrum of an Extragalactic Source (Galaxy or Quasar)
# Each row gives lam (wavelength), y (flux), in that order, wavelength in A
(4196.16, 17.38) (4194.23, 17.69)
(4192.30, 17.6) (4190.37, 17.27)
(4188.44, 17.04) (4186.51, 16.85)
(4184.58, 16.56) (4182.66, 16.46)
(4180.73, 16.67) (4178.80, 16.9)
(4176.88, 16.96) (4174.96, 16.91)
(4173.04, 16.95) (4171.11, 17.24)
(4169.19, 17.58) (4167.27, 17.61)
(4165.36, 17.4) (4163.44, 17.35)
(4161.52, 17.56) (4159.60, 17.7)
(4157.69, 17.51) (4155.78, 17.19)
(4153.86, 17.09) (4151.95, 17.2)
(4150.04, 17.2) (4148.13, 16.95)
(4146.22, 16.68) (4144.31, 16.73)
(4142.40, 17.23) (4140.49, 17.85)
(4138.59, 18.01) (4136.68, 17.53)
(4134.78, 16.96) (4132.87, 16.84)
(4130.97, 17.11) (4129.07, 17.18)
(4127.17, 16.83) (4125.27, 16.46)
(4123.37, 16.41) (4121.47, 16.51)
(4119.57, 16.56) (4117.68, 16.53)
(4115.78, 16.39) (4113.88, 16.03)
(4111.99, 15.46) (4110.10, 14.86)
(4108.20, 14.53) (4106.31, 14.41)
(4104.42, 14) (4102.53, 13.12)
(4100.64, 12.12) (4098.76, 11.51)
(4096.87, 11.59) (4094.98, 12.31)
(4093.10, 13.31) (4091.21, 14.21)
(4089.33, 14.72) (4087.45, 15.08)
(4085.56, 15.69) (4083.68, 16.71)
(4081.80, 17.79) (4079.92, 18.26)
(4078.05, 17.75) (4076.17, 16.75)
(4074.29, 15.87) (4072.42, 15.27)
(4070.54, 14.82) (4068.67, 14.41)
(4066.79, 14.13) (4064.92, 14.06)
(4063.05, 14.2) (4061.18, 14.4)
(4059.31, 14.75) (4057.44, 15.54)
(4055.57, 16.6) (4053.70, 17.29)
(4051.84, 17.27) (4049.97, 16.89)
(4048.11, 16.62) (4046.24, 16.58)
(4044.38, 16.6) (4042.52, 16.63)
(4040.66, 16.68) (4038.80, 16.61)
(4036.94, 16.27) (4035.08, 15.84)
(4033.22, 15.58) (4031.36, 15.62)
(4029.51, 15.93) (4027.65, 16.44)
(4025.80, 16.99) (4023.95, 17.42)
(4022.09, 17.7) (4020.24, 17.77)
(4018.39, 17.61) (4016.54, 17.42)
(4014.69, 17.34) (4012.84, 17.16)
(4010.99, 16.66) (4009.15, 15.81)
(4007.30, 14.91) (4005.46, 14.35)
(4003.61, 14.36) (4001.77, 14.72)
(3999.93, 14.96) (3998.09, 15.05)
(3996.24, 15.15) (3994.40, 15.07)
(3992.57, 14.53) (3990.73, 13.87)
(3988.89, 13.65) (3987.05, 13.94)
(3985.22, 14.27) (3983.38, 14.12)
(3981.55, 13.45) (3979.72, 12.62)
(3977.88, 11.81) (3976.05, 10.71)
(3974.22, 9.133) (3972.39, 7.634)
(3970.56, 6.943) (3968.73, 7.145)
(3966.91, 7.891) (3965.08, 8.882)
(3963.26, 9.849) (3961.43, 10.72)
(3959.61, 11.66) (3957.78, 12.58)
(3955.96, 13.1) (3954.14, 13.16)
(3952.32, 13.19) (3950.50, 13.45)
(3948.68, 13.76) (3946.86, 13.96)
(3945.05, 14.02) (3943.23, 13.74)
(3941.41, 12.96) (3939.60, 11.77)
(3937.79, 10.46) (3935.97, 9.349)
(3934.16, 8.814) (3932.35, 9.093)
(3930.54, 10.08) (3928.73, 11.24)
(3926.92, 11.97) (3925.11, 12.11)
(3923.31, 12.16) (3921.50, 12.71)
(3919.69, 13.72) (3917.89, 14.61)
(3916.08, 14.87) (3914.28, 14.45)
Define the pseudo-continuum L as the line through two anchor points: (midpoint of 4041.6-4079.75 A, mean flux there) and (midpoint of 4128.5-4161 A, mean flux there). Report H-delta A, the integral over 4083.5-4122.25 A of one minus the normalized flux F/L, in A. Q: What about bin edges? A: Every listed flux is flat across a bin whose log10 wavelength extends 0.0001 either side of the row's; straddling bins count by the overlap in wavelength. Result 4.8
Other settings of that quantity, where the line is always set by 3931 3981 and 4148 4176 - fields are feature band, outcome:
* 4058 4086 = -2.0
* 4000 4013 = -2.8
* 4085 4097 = 1.0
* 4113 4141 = -1.1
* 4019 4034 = -4.0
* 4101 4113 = 1.0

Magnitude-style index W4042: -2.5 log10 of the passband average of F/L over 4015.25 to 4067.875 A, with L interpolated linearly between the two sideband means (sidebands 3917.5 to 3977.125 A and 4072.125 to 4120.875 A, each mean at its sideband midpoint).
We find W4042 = -0.19 mag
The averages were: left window 11.3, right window 15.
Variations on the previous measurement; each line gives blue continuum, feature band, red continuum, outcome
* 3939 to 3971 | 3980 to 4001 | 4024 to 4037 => -0.04 mag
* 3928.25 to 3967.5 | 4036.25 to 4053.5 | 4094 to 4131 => -0.23 mag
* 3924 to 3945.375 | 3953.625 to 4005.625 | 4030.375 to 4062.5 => 0.09 mag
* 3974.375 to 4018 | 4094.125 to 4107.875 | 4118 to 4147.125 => 0.27 mag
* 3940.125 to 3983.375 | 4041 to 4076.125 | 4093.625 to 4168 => -0.12 mag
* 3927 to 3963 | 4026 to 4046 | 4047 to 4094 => -0.11 mag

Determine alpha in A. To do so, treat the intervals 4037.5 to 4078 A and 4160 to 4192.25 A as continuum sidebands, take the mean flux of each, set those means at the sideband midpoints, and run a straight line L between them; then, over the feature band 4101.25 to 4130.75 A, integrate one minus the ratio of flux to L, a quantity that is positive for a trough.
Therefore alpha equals 1.4 A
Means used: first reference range 15.9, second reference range 17.1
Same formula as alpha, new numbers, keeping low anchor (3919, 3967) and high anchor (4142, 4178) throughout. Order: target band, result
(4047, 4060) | -1.7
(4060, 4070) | 0.4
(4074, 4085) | -1.5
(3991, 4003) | -1.6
